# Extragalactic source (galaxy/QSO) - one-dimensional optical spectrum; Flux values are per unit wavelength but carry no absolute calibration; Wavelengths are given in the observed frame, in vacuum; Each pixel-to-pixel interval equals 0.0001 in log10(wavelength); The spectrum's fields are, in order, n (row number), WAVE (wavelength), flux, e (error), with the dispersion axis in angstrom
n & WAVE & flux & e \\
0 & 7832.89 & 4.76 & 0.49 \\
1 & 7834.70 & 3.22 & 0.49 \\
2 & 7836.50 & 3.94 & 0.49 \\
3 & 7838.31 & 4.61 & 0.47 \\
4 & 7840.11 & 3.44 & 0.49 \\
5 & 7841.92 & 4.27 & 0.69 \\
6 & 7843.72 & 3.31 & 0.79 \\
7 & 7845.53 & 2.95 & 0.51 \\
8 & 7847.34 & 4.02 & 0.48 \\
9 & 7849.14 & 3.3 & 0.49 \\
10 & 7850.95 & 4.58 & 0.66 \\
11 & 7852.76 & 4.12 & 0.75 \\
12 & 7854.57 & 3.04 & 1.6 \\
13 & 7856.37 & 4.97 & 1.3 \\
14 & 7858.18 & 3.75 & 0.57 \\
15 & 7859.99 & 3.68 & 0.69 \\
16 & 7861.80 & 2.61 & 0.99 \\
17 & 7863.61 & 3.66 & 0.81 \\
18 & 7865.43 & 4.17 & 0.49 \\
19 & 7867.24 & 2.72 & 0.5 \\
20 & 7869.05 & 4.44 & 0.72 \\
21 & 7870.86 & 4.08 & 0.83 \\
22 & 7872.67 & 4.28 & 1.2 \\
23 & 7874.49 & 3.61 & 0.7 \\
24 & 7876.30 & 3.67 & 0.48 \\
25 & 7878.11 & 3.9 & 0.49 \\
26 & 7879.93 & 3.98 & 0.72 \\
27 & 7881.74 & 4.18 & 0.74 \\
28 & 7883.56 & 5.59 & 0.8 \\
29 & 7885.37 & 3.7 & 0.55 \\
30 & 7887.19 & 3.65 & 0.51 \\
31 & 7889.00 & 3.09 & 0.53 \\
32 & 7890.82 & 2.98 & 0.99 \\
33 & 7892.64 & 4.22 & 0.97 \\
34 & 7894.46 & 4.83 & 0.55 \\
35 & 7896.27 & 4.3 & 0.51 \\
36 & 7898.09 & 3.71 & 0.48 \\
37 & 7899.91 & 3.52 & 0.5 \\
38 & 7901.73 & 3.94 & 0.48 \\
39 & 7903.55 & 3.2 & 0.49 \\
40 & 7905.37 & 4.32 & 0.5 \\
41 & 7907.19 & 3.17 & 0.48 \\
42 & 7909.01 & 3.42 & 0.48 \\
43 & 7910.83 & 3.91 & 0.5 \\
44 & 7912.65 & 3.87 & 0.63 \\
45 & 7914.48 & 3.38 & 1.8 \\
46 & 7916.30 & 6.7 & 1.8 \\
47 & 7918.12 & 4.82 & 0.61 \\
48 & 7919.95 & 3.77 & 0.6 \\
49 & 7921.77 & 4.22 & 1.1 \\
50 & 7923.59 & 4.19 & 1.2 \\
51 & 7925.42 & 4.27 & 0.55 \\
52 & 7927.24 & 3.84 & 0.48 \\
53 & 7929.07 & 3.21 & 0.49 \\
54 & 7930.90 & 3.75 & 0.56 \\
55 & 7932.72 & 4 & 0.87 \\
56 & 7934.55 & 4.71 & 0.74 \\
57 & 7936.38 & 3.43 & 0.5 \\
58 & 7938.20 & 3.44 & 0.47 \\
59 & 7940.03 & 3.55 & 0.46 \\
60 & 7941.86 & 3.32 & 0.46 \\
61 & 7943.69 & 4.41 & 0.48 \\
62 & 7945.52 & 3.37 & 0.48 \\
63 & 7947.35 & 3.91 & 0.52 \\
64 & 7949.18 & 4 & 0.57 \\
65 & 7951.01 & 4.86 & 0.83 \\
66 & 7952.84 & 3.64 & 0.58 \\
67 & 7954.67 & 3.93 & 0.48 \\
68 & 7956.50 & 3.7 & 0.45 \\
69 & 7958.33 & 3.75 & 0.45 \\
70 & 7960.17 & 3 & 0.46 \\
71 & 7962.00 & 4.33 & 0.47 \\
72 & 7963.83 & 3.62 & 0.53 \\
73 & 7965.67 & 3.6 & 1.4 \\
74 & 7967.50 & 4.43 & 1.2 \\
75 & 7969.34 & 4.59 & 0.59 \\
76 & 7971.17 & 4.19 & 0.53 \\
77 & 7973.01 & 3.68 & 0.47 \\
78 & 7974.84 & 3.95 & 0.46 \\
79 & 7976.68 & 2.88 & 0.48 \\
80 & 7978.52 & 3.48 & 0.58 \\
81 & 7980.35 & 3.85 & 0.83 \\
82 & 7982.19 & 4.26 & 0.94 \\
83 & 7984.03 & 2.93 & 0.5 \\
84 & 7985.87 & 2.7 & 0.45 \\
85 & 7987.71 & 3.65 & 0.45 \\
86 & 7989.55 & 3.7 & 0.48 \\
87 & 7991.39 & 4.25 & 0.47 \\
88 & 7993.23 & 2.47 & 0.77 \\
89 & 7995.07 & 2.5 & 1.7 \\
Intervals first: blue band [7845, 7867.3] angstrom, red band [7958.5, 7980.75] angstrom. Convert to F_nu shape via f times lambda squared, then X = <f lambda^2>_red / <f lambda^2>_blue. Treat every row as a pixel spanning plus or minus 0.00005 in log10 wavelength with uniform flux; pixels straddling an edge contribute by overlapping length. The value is 1.1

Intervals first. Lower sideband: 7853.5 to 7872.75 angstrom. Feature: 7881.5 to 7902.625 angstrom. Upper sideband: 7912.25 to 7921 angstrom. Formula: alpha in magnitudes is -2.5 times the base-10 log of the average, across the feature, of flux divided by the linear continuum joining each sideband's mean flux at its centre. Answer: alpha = 0.05 mag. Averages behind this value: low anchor 3.75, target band 3.97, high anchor 4.54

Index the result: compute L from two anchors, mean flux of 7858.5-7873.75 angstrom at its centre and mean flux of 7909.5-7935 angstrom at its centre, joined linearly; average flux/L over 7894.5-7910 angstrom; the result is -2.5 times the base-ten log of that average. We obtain 0.07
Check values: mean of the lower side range 3.7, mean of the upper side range 4.17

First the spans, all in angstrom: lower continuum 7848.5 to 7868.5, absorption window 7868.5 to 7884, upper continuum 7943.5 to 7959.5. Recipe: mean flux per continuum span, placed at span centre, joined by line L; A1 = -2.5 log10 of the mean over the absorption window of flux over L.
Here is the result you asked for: -0.11 mag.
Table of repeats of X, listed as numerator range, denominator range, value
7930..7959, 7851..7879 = 1.04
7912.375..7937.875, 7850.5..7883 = 1.09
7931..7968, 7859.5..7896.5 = 1.01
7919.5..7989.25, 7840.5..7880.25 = 1.03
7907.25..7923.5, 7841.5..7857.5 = 1.12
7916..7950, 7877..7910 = 1.04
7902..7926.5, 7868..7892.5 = 1.05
